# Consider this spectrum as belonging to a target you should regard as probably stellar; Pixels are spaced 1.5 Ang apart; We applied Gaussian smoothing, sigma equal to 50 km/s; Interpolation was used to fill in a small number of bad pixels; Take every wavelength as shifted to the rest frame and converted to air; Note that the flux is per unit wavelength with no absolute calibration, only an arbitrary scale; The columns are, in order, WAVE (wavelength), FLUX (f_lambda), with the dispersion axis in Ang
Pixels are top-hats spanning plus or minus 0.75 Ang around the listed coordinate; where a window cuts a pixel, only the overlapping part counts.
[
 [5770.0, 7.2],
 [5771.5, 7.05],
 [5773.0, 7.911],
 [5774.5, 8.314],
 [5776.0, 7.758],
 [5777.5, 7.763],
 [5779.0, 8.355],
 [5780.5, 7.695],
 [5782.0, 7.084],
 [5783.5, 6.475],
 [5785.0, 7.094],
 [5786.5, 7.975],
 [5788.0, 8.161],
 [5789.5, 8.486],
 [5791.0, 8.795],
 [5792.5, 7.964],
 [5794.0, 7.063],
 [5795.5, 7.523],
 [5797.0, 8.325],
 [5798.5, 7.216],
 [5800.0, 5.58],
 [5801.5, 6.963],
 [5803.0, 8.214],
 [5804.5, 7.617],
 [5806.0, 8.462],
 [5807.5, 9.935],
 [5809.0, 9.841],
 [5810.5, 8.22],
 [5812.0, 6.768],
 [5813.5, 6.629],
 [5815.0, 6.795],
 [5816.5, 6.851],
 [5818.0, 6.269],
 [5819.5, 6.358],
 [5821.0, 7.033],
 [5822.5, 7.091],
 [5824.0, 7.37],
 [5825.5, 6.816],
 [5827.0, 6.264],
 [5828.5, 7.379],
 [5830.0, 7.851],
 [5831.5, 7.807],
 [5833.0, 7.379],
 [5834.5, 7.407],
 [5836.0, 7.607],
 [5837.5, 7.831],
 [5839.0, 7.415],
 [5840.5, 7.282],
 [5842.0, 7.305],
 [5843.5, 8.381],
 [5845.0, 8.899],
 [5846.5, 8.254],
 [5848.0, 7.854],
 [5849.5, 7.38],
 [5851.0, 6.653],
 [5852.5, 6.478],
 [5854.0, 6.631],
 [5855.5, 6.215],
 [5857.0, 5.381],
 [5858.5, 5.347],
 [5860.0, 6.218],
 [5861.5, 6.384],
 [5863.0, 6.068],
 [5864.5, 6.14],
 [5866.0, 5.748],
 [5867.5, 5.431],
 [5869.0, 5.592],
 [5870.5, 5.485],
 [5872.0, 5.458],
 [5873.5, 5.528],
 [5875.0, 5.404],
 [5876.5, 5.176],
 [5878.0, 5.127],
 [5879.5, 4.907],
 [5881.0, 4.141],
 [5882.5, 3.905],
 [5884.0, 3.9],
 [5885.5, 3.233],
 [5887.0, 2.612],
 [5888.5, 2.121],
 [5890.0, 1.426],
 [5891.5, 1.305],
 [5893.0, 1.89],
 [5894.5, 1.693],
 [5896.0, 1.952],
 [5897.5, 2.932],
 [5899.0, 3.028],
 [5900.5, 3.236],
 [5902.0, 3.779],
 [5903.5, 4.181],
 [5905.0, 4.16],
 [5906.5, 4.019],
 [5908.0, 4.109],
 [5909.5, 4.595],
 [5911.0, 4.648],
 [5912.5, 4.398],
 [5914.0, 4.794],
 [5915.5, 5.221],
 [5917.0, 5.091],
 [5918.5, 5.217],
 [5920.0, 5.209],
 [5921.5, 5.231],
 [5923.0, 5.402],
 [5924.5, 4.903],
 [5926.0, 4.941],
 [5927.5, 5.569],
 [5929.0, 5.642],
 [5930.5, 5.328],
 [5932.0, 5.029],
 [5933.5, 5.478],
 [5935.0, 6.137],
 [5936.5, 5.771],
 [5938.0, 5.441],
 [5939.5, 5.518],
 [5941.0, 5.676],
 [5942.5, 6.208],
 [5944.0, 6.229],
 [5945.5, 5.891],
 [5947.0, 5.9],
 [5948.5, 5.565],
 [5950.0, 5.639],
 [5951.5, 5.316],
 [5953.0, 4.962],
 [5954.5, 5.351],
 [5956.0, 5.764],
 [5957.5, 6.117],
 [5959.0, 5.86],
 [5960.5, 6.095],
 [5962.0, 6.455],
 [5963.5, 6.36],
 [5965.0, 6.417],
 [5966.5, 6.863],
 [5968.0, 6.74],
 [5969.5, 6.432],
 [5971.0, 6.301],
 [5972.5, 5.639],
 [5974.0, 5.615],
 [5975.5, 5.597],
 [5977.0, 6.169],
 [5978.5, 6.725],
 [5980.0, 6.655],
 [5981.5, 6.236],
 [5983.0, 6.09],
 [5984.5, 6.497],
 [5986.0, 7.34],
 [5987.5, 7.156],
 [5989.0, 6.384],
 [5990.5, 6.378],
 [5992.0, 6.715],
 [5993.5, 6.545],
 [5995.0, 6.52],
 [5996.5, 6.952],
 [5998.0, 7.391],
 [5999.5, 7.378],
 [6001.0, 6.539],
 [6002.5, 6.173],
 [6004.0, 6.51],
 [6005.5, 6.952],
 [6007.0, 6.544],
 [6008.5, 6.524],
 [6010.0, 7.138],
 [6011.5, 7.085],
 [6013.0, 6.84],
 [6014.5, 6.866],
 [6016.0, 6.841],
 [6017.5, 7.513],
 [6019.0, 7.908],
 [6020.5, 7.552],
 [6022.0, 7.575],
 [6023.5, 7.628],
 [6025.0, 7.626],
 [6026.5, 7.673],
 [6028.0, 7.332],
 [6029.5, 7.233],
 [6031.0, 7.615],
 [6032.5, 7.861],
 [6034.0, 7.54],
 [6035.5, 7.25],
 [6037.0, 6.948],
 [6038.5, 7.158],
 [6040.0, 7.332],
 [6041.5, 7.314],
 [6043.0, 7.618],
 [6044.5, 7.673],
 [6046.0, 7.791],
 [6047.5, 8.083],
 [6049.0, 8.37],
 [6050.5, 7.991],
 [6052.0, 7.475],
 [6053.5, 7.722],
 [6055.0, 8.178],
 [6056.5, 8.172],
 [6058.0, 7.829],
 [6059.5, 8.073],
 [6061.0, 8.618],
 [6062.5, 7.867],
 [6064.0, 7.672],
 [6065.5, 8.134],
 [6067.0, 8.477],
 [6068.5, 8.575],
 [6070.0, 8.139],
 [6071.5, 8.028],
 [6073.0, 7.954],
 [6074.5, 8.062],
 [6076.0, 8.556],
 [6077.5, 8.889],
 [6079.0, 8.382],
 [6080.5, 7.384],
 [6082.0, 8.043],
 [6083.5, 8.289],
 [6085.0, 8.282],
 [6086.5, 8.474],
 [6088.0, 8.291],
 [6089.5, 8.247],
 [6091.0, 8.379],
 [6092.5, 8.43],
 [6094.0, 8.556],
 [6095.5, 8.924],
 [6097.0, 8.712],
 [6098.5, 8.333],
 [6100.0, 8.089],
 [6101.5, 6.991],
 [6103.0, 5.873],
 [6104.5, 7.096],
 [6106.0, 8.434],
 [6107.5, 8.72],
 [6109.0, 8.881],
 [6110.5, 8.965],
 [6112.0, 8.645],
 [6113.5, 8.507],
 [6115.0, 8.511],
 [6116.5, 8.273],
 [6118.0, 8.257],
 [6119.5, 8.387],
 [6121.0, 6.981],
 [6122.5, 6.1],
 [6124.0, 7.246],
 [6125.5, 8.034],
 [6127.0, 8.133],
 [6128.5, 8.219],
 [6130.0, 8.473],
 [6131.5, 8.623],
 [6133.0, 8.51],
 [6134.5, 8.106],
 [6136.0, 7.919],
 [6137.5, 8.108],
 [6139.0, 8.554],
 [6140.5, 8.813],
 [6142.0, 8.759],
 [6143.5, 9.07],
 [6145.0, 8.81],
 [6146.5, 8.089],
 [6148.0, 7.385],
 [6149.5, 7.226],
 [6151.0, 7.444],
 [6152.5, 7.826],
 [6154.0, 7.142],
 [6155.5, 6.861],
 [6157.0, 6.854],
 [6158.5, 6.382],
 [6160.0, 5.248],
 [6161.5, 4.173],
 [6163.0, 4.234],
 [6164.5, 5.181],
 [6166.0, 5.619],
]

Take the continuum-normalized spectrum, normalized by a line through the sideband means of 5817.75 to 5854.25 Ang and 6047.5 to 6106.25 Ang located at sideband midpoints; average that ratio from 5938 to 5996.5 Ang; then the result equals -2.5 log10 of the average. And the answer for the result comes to 0.25 mag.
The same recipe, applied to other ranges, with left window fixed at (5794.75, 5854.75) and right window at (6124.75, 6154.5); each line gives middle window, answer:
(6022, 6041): 0.07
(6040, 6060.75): 0.01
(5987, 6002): 0.16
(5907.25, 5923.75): 0.48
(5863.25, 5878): 0.34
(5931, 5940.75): 0.35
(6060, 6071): -0.03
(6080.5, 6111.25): -0.01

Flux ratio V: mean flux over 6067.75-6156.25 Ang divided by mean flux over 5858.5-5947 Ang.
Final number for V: 1.74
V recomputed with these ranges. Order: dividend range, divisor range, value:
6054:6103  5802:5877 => 1.17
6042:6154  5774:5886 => 1.17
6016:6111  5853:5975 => 1.58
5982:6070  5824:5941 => 1.37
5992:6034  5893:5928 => 1.69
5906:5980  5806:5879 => 0.82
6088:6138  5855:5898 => 1.86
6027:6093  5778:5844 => 1.06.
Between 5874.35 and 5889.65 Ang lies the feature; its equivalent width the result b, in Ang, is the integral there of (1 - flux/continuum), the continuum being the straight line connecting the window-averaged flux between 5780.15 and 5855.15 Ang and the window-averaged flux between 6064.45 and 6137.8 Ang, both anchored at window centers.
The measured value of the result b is 7.3 Ang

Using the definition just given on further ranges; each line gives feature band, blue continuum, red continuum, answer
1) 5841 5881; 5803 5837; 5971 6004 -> 5.4 Ang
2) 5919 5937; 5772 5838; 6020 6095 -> 5.5 Ang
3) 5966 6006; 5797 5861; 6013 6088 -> 5.9 Ang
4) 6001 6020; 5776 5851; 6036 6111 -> 2.5 Ang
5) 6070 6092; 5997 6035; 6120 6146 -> -1.5 Ang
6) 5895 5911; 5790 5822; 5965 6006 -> 7.7 Ang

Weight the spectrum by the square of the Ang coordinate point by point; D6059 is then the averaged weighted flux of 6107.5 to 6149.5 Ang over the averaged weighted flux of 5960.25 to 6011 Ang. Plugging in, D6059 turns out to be 1.32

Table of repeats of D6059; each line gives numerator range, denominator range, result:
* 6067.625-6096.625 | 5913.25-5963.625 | 1.57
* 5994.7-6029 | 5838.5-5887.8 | 1.26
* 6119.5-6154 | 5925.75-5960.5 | 1.51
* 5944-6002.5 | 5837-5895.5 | 1.20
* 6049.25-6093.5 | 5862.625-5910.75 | 2.17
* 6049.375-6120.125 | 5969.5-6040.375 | 1.22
